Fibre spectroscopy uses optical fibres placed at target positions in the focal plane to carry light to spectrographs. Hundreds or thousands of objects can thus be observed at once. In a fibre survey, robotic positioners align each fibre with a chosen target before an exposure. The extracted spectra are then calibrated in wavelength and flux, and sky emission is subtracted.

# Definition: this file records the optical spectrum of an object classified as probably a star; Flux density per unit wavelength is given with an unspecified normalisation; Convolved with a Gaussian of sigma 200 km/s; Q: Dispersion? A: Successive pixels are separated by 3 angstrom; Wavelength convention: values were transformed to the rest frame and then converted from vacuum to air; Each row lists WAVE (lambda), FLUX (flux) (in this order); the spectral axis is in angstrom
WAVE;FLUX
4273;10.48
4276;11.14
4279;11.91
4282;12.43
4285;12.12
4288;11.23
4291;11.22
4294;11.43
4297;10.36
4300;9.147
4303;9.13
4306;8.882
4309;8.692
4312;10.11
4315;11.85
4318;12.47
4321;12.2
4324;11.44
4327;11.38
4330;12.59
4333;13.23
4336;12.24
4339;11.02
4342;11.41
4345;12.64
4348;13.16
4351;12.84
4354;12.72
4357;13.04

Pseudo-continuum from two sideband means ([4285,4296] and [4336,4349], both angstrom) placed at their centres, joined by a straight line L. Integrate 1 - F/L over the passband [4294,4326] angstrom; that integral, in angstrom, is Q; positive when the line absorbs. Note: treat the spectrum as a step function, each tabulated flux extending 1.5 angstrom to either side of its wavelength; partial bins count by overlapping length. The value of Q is 3.1 angstrom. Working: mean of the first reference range 11.4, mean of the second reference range 12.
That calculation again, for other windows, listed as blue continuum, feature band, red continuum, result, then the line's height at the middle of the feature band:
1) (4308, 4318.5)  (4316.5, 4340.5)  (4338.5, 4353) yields -1.3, 11.5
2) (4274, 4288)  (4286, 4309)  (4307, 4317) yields 1.8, 11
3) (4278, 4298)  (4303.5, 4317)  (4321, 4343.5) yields 2.1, 11.7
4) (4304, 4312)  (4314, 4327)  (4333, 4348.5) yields -2.2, 10.2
